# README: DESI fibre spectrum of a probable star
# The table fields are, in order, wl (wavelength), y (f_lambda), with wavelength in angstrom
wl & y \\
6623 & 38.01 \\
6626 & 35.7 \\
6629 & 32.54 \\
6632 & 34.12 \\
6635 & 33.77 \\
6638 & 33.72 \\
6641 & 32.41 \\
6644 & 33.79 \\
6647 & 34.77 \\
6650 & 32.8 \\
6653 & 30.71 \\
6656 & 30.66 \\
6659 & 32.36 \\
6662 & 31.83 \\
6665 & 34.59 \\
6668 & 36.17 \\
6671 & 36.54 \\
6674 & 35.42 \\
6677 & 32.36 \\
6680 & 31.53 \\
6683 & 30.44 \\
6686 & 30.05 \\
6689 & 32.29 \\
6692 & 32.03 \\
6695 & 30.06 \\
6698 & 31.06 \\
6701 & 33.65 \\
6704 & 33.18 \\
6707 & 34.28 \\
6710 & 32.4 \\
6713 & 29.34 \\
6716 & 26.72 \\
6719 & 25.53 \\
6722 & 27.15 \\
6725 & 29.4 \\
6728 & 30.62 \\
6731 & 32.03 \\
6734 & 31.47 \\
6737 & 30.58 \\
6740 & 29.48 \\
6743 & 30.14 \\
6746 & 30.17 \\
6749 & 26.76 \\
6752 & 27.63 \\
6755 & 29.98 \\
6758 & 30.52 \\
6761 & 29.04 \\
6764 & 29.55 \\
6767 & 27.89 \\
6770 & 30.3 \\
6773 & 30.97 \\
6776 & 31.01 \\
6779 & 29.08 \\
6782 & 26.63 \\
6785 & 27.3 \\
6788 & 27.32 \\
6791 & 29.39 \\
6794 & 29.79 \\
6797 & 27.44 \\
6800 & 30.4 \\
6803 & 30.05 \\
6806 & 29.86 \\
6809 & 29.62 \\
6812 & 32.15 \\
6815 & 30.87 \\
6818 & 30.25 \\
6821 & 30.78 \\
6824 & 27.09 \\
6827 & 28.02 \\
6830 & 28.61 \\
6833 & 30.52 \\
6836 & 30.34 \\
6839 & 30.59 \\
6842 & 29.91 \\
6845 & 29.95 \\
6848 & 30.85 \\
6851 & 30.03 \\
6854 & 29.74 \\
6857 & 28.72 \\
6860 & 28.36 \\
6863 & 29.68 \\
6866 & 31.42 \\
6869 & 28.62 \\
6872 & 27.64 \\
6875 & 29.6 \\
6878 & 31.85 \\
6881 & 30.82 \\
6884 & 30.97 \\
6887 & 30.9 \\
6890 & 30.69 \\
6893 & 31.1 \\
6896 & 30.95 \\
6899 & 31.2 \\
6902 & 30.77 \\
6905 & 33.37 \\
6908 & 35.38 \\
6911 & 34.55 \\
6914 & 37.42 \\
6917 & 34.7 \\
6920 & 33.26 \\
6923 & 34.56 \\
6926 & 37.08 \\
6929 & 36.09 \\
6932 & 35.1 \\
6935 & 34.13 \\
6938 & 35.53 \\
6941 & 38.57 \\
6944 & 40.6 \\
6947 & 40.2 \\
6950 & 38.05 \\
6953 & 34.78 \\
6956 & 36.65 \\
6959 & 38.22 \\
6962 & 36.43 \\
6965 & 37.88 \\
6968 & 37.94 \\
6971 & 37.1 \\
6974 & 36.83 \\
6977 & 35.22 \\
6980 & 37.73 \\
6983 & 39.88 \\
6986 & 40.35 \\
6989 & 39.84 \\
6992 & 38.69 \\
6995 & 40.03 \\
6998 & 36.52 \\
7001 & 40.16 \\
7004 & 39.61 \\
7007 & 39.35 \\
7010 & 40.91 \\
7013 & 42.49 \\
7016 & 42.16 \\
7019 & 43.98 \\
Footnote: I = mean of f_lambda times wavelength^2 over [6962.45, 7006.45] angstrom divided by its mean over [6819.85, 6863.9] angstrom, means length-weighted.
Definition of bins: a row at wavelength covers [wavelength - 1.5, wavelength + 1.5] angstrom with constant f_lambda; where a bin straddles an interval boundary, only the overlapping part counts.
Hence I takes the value 1.4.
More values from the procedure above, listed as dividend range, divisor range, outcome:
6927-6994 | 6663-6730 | 1.29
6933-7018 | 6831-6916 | 1.28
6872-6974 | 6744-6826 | 1.23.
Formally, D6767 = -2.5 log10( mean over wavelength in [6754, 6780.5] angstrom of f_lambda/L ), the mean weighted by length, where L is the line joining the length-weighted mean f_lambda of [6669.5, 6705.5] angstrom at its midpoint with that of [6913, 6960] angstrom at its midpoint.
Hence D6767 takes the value 0.13 mag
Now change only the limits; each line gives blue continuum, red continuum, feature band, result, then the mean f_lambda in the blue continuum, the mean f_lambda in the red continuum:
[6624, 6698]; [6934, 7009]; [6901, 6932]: 0.07 mag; 32.9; 38.1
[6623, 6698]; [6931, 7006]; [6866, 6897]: 0.20 mag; 33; 37.9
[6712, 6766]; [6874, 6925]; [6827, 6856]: 0.05 mag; 29.2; 32.5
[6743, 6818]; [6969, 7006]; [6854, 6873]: 0.13 mag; 29.4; 38.5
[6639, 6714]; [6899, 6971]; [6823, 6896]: 0.17 mag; 32.6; 36.1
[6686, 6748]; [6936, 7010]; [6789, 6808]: 0.12 mag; 30.5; 38.2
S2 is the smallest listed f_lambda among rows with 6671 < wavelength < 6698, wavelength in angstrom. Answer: 30.05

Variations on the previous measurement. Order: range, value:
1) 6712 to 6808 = 25.53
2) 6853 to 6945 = 27.64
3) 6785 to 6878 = 27.09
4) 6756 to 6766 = 29.04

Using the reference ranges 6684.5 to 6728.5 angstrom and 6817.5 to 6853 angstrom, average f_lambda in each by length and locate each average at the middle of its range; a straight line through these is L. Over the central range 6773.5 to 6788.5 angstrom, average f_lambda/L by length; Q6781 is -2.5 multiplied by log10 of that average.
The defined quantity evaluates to 0.058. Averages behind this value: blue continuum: 30.5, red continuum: 29.7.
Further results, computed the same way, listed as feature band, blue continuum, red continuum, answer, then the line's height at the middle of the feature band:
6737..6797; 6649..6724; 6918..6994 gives 0.15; 33.4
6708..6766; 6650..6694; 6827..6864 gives 0.07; 31.5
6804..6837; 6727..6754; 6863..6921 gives 0.04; 30.9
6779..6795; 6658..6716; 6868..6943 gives 0.16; 32.7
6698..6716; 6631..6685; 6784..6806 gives -0.01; 31.7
